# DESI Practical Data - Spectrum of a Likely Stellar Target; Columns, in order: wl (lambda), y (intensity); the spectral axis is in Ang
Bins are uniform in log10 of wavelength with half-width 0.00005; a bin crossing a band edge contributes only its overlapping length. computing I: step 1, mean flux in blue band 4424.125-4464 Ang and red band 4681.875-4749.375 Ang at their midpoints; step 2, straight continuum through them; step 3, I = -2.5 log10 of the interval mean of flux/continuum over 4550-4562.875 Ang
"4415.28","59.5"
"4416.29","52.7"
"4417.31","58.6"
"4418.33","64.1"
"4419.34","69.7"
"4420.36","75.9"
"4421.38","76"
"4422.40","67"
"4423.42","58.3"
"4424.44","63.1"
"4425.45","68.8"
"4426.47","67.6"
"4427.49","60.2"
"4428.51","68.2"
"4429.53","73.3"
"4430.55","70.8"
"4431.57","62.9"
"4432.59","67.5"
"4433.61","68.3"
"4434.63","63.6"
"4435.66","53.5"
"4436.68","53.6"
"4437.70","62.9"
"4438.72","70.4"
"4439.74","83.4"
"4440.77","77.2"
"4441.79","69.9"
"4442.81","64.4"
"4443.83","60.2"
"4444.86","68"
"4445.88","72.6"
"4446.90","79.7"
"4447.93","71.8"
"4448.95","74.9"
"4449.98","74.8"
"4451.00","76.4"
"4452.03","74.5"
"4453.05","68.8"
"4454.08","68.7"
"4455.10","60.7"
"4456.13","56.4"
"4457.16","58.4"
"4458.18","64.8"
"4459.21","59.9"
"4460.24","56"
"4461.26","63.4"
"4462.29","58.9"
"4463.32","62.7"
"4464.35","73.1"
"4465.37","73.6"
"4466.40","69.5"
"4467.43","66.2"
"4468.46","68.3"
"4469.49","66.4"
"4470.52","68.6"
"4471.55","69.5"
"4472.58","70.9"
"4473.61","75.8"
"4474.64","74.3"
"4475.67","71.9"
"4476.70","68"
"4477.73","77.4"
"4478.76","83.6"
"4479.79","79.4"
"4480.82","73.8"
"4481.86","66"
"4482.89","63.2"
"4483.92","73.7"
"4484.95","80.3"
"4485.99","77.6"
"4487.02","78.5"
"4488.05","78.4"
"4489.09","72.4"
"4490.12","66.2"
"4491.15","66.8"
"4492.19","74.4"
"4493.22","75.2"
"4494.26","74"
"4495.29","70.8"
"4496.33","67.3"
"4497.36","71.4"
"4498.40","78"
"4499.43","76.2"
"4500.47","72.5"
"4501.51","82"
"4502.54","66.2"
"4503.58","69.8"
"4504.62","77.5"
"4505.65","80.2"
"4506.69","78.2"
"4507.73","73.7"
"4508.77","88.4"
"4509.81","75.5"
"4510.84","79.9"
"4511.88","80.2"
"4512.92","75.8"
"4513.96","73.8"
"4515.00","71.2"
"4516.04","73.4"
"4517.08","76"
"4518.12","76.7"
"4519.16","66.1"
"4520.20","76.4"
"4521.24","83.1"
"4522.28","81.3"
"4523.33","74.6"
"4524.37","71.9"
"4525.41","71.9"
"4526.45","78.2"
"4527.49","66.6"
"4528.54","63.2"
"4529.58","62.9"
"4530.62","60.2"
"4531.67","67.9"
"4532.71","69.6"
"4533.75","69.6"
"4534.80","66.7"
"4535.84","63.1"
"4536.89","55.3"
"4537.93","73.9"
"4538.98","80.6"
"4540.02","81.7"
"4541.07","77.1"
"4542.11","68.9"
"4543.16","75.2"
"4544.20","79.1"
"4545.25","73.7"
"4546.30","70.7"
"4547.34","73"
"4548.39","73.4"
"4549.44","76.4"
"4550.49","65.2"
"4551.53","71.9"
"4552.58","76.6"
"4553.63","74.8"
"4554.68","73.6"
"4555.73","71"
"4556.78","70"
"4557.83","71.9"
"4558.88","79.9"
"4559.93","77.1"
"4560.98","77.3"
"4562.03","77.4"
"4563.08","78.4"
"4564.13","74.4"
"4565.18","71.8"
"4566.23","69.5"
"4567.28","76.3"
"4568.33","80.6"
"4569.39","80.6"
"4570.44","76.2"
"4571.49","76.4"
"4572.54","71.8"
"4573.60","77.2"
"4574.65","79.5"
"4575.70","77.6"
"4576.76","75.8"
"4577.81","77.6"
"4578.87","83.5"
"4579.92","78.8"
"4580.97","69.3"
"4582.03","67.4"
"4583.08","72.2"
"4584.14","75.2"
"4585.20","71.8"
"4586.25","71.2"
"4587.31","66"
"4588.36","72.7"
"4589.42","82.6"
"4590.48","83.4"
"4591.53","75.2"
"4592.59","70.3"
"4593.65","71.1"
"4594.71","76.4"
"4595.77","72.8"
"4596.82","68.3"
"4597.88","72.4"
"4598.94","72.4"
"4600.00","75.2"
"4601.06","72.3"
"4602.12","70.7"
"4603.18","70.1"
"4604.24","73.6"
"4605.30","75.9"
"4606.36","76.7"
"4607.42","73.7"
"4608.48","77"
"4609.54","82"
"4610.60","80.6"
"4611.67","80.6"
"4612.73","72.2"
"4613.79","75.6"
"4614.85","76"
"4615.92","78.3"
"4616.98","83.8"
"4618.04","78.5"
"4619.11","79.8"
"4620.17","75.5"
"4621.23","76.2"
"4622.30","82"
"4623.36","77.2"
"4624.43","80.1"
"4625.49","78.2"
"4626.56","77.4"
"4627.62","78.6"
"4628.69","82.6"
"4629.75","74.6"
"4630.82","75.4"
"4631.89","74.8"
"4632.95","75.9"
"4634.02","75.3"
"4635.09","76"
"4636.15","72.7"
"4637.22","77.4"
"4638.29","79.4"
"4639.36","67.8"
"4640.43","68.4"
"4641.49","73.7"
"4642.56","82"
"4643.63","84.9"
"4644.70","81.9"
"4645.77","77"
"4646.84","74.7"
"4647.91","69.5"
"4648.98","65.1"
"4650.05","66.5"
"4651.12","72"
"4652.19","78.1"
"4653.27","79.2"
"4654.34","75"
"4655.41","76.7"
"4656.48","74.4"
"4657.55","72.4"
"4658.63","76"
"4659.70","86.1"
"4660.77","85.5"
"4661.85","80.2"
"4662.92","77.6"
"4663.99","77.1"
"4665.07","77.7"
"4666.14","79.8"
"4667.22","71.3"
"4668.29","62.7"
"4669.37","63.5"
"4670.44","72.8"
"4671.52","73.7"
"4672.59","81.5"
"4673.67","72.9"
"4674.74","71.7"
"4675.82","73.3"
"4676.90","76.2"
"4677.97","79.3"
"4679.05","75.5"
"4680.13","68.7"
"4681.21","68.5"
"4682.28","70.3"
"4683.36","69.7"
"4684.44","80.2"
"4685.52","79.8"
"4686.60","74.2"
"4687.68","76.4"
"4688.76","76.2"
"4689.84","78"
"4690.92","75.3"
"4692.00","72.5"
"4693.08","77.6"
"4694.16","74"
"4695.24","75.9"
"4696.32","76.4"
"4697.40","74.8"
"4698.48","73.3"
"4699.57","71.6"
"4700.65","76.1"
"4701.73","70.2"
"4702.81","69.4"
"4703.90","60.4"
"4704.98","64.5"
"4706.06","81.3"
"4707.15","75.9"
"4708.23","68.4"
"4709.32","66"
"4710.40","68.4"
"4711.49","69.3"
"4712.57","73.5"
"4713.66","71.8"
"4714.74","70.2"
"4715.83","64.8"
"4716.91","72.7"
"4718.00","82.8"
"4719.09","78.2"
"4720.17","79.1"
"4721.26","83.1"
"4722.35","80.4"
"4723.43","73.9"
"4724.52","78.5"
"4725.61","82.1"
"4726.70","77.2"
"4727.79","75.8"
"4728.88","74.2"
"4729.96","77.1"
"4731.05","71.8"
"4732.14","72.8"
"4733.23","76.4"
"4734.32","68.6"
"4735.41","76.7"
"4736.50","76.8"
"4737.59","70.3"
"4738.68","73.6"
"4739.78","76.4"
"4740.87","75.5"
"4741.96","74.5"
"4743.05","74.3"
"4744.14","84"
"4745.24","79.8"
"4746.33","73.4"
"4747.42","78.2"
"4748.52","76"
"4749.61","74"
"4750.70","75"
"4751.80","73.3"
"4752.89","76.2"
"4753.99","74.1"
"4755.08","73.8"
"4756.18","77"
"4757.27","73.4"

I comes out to -0.061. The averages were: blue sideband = 66.7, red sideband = 74.5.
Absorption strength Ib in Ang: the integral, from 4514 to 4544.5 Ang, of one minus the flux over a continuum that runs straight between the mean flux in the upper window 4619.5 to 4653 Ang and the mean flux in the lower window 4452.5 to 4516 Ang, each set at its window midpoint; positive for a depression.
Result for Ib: 0.4 Ang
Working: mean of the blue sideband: 71.6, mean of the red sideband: 75.9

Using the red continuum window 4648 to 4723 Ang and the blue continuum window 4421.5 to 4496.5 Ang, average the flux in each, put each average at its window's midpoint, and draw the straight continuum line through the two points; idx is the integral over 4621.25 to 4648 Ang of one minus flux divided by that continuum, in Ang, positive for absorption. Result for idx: -1.41 Ang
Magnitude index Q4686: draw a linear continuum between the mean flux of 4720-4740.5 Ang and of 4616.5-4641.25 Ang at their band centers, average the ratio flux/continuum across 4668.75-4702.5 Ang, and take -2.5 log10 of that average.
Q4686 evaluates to 0.03 mag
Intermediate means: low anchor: 76.8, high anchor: 76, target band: 74.1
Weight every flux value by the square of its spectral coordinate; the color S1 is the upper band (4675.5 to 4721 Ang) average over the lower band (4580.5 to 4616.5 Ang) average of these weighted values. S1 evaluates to 1.0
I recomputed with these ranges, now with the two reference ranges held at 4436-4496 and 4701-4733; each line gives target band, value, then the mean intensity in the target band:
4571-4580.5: -0.087 mag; 77.6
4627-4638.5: -0.061 mag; 76.6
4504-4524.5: -0.089 mag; 76.7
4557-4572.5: -0.068 mag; 76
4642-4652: -0.034 mag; 74.9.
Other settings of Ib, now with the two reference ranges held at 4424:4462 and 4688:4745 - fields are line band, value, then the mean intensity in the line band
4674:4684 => 0.09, 72.7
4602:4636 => -2.54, 77.1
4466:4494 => -1.86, 72.5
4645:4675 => -0.80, 74.8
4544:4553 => -0.42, 73.1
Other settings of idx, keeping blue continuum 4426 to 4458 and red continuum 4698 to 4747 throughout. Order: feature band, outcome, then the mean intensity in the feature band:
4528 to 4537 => 0.7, 64.6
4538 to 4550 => -0.9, 75.3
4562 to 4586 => -1.6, 75.5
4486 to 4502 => -1.1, 73.7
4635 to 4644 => -0.4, 75.7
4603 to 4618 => -1.1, 77.1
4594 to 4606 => -0.2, 72.8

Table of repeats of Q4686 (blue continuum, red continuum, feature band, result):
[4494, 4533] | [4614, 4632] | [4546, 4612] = 0.02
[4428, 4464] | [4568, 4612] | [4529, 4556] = 0.02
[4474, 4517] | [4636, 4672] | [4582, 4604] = 0.03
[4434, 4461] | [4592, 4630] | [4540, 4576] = -0.03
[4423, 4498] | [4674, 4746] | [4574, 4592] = -0.05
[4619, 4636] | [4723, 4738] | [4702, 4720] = 0.06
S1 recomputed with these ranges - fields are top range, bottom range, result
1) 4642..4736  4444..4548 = 1.13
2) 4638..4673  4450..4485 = 1.19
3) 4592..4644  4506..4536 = 1.08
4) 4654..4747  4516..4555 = 1.11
